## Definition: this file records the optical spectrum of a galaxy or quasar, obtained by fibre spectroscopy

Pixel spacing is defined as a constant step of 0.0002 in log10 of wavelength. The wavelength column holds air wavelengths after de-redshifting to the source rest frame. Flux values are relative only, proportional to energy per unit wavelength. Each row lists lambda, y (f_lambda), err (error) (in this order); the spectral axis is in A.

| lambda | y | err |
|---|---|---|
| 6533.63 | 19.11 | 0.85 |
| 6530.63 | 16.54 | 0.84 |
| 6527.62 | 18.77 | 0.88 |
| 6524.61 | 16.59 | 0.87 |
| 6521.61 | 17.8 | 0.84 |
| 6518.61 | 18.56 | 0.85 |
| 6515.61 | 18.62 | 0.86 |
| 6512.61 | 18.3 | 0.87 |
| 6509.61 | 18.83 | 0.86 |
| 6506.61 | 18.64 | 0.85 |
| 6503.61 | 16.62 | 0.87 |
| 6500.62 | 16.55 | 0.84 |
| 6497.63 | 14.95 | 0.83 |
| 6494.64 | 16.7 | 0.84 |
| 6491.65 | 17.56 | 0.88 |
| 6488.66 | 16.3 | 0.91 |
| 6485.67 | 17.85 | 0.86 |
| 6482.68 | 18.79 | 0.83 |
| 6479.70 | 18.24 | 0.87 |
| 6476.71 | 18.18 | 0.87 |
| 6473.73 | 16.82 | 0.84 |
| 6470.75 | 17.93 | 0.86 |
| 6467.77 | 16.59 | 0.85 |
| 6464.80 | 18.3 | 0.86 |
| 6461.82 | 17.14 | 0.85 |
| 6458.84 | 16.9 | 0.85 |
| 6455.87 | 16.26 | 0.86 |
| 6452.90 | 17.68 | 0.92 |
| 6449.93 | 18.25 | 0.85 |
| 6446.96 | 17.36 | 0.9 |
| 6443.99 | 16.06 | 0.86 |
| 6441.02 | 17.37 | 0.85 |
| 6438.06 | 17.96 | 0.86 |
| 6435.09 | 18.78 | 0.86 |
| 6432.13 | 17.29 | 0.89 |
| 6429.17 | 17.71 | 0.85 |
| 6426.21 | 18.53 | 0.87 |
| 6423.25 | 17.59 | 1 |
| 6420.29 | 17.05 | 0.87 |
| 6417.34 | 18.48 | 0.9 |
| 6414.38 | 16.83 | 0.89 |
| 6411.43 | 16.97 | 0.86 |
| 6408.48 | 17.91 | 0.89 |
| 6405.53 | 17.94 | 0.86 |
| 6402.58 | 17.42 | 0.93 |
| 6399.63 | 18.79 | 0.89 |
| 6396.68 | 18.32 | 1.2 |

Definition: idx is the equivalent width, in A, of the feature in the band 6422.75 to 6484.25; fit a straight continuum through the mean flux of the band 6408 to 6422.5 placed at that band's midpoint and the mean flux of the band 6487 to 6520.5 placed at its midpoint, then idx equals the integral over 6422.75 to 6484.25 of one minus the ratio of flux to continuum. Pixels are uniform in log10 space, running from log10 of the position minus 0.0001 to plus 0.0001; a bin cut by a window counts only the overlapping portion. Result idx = -0.6 A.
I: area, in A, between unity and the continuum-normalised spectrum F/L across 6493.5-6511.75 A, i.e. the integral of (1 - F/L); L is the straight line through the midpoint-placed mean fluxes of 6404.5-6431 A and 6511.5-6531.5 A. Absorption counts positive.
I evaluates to 0.8 A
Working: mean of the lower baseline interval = 17.7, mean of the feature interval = 17.1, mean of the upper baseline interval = 17.9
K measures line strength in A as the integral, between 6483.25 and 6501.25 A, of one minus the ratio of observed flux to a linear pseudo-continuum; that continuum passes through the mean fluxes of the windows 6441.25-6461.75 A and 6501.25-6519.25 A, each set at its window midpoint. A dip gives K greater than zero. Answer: 1.1 A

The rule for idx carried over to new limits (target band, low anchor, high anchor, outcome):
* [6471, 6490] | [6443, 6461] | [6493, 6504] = -1.3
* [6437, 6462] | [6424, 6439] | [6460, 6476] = 0.7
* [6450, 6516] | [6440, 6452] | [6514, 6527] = 0.6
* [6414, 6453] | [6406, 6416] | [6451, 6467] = -0.8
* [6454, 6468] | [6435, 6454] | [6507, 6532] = 0.4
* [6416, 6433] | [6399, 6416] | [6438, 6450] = -0.4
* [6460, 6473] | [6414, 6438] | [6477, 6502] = 0.0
